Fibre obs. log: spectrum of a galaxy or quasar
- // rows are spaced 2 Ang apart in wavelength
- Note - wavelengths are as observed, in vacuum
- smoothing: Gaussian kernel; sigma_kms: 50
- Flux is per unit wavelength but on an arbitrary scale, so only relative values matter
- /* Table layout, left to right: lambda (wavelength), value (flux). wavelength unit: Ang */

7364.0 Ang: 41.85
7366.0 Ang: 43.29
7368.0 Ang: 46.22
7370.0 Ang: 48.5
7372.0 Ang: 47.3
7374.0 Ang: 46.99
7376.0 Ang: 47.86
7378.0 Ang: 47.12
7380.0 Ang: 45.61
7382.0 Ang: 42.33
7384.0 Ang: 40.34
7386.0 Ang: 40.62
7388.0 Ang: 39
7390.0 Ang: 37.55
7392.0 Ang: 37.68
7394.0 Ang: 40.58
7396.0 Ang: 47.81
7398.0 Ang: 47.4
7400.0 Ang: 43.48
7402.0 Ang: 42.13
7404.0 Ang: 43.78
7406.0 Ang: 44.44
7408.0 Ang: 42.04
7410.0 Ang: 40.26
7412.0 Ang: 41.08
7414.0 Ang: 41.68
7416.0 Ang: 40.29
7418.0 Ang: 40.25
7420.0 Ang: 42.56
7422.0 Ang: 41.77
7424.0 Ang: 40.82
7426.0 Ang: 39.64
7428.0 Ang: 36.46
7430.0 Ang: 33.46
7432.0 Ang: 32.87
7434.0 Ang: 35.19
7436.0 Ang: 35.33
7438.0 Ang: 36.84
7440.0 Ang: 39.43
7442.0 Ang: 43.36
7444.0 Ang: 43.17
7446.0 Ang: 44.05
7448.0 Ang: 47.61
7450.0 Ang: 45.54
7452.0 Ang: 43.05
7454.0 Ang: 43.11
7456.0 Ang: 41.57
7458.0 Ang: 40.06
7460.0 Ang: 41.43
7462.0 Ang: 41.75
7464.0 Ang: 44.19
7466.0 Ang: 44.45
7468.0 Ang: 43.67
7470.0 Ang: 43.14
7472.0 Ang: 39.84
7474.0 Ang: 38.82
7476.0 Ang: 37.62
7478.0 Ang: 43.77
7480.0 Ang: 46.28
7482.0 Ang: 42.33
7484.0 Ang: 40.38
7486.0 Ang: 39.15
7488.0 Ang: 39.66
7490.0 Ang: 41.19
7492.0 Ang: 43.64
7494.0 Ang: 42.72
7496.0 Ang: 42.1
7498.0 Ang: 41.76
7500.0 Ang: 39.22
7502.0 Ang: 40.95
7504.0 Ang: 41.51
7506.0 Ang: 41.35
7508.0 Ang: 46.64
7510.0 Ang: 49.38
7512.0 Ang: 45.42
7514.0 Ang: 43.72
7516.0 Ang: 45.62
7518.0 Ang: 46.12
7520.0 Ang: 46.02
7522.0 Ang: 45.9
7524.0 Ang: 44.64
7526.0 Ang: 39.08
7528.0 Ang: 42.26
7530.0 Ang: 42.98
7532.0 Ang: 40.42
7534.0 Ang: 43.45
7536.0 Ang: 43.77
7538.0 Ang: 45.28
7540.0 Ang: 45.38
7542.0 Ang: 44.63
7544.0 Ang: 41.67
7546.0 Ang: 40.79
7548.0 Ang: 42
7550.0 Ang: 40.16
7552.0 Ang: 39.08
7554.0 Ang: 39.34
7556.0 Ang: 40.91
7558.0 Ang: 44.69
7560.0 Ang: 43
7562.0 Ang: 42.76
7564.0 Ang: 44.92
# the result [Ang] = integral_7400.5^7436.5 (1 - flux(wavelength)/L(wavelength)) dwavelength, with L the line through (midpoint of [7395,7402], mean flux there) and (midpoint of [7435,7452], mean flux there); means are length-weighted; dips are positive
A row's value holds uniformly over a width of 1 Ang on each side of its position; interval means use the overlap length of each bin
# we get 3.5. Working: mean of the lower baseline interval 45.6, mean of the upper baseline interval 42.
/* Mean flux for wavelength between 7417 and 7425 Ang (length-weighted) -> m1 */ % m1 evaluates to 41.4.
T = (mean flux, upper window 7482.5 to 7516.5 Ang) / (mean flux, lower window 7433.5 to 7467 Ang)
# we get 1.0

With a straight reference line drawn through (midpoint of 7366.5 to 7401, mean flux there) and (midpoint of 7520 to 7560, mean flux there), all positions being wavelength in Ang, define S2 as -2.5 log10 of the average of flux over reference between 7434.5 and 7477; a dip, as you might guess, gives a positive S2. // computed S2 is 0.04 mag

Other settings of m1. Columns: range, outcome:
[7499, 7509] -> 41.9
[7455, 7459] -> 40.8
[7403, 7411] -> 42.6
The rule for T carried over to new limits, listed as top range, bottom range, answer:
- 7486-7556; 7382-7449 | 1.05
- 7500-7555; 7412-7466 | 1.06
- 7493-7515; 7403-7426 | 1.04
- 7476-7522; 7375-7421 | 1.02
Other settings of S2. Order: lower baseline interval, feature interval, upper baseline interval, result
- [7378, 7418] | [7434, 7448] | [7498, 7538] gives 0.055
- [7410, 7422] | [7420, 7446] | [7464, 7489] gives 0.074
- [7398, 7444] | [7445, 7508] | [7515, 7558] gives -0.020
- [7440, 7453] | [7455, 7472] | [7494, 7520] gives 0.040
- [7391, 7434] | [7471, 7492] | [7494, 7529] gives 0.045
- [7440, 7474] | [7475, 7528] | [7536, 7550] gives 0.002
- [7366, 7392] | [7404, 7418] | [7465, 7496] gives 0.039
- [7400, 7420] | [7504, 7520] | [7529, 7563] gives -0.074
